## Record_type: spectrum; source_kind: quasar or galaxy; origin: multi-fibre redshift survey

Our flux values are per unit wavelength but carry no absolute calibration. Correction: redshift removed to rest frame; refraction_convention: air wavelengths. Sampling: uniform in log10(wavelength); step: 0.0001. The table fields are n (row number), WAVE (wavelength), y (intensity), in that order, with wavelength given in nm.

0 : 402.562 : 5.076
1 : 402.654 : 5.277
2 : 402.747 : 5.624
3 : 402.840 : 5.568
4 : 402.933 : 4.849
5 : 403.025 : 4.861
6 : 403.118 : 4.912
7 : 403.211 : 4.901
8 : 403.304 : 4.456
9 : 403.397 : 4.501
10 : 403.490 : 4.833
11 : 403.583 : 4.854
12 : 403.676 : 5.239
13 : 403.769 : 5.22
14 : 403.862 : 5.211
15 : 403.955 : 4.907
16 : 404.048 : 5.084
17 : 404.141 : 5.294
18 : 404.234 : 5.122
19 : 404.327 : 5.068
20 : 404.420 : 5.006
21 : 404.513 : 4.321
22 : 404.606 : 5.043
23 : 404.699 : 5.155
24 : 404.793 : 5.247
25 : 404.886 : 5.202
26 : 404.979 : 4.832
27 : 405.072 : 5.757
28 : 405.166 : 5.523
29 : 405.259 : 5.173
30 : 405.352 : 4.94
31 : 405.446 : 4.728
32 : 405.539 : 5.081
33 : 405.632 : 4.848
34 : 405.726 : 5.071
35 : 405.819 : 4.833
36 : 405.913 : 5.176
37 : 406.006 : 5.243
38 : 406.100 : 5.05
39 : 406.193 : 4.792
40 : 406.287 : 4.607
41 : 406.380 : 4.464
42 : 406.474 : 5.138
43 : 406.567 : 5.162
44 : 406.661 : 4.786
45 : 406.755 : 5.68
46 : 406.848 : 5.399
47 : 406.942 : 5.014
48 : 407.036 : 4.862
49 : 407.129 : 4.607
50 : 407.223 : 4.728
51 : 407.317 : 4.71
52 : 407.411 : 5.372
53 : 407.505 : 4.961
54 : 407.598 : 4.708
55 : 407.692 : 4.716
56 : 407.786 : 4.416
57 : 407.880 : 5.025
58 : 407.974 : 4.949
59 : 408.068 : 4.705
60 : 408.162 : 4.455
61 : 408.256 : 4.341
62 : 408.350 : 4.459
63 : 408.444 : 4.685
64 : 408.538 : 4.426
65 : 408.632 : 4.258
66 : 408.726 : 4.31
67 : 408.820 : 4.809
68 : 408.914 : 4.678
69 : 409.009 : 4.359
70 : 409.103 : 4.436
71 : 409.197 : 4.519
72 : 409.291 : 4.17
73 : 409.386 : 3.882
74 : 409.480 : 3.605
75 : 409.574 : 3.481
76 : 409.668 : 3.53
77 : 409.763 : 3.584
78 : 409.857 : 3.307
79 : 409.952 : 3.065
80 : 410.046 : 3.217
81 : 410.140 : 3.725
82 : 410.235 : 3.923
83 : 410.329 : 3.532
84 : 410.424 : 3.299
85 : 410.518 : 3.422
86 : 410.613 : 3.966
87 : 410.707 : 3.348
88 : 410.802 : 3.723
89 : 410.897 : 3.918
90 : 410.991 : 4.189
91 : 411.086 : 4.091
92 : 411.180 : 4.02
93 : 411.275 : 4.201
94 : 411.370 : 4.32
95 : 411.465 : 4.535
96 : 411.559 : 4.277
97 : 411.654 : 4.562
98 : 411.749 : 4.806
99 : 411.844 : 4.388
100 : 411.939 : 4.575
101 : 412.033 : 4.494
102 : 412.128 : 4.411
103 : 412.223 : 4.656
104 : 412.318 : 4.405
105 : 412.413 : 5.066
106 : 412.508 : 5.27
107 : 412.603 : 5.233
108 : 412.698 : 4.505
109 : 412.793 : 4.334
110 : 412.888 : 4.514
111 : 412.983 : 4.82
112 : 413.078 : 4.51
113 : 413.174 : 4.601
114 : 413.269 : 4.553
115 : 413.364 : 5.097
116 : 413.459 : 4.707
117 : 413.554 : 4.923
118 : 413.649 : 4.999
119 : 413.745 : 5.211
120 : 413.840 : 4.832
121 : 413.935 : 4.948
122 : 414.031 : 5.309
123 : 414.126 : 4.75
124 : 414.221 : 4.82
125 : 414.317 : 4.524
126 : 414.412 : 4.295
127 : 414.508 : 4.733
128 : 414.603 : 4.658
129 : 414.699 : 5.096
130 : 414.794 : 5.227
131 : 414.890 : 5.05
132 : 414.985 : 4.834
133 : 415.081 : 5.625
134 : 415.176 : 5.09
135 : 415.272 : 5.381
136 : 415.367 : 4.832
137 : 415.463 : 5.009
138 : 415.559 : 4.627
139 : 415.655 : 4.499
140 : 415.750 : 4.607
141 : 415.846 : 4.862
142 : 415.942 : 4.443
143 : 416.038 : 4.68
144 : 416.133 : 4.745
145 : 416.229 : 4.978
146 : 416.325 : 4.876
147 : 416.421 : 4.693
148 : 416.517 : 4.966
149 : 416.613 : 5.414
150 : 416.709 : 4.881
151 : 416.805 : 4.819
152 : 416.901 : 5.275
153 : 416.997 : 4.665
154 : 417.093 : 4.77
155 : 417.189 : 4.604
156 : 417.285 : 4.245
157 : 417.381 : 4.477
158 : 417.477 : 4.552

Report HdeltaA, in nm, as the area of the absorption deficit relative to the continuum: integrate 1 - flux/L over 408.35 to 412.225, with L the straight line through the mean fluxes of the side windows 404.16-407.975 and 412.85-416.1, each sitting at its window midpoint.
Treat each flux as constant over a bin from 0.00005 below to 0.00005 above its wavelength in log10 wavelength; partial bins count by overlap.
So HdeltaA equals 0.67 nm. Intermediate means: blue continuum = 4.99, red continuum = 4.84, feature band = 4.06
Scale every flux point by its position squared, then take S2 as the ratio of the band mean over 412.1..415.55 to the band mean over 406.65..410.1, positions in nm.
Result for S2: 1.13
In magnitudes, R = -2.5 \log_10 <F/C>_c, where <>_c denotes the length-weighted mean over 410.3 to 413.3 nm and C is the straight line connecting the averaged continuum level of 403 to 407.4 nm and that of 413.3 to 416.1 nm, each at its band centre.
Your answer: 0.14 mag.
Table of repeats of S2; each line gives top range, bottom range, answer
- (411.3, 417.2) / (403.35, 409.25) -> 1.02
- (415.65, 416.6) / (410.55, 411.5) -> 1.22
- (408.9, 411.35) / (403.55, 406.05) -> 0.77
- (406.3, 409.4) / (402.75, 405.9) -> 0.95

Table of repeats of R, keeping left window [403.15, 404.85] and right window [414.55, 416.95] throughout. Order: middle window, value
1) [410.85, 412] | 0.144 mag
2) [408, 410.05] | 0.197 mag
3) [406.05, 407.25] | 0.002 mag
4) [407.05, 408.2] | 0.038 mag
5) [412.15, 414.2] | 0.027 mag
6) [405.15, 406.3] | -0.009 mag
